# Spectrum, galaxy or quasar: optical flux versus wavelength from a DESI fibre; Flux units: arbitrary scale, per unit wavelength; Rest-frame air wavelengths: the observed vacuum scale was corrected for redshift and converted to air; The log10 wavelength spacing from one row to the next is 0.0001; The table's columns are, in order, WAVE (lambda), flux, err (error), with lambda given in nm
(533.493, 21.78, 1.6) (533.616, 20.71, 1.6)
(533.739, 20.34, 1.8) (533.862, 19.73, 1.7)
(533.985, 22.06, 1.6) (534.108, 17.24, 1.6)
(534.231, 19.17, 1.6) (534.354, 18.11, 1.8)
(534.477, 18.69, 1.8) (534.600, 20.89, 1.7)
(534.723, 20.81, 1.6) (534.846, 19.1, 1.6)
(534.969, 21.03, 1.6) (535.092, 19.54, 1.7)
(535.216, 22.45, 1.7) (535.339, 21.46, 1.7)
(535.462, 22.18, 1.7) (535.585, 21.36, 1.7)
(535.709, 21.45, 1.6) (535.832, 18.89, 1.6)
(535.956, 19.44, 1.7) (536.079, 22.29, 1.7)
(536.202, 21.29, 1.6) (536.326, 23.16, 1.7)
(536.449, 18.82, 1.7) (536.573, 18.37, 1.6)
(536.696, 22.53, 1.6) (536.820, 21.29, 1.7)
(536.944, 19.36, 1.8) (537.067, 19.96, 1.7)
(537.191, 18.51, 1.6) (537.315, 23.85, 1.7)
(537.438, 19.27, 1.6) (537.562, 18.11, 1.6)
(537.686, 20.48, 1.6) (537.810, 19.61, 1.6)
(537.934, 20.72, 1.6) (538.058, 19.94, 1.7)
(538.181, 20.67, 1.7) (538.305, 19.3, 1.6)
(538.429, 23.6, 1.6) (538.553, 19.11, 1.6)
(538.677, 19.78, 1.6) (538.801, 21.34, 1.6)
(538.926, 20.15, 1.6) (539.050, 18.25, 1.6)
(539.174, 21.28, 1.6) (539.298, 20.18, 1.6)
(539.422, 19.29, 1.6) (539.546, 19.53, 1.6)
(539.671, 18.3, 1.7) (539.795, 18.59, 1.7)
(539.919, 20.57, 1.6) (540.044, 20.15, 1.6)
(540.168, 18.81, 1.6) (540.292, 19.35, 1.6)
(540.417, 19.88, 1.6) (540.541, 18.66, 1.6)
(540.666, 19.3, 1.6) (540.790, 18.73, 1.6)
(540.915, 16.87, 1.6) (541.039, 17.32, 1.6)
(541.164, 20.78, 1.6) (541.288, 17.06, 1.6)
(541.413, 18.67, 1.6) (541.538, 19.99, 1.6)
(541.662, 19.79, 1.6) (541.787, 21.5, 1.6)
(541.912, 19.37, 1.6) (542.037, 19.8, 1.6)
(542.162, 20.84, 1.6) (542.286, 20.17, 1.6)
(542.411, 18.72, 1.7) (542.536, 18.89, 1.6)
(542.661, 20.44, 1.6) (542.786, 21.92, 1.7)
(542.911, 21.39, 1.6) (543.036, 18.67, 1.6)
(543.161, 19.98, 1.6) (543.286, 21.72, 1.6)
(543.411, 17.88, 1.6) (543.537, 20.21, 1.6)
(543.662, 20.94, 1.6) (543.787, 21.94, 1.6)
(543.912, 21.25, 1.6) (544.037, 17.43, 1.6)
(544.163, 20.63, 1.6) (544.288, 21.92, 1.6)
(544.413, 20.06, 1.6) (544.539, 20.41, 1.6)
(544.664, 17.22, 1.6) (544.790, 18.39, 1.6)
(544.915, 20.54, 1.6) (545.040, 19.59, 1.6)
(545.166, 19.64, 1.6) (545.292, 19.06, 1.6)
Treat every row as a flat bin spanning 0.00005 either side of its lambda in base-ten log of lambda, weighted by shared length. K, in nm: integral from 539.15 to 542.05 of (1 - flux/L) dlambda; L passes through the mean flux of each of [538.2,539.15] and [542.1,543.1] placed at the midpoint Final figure 0.13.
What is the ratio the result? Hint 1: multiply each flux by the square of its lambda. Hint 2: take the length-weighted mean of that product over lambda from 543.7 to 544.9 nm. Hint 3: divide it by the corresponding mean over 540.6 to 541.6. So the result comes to 1.09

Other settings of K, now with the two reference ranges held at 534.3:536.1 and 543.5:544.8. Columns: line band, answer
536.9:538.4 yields 0.02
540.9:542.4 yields 0.06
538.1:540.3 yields 0.04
